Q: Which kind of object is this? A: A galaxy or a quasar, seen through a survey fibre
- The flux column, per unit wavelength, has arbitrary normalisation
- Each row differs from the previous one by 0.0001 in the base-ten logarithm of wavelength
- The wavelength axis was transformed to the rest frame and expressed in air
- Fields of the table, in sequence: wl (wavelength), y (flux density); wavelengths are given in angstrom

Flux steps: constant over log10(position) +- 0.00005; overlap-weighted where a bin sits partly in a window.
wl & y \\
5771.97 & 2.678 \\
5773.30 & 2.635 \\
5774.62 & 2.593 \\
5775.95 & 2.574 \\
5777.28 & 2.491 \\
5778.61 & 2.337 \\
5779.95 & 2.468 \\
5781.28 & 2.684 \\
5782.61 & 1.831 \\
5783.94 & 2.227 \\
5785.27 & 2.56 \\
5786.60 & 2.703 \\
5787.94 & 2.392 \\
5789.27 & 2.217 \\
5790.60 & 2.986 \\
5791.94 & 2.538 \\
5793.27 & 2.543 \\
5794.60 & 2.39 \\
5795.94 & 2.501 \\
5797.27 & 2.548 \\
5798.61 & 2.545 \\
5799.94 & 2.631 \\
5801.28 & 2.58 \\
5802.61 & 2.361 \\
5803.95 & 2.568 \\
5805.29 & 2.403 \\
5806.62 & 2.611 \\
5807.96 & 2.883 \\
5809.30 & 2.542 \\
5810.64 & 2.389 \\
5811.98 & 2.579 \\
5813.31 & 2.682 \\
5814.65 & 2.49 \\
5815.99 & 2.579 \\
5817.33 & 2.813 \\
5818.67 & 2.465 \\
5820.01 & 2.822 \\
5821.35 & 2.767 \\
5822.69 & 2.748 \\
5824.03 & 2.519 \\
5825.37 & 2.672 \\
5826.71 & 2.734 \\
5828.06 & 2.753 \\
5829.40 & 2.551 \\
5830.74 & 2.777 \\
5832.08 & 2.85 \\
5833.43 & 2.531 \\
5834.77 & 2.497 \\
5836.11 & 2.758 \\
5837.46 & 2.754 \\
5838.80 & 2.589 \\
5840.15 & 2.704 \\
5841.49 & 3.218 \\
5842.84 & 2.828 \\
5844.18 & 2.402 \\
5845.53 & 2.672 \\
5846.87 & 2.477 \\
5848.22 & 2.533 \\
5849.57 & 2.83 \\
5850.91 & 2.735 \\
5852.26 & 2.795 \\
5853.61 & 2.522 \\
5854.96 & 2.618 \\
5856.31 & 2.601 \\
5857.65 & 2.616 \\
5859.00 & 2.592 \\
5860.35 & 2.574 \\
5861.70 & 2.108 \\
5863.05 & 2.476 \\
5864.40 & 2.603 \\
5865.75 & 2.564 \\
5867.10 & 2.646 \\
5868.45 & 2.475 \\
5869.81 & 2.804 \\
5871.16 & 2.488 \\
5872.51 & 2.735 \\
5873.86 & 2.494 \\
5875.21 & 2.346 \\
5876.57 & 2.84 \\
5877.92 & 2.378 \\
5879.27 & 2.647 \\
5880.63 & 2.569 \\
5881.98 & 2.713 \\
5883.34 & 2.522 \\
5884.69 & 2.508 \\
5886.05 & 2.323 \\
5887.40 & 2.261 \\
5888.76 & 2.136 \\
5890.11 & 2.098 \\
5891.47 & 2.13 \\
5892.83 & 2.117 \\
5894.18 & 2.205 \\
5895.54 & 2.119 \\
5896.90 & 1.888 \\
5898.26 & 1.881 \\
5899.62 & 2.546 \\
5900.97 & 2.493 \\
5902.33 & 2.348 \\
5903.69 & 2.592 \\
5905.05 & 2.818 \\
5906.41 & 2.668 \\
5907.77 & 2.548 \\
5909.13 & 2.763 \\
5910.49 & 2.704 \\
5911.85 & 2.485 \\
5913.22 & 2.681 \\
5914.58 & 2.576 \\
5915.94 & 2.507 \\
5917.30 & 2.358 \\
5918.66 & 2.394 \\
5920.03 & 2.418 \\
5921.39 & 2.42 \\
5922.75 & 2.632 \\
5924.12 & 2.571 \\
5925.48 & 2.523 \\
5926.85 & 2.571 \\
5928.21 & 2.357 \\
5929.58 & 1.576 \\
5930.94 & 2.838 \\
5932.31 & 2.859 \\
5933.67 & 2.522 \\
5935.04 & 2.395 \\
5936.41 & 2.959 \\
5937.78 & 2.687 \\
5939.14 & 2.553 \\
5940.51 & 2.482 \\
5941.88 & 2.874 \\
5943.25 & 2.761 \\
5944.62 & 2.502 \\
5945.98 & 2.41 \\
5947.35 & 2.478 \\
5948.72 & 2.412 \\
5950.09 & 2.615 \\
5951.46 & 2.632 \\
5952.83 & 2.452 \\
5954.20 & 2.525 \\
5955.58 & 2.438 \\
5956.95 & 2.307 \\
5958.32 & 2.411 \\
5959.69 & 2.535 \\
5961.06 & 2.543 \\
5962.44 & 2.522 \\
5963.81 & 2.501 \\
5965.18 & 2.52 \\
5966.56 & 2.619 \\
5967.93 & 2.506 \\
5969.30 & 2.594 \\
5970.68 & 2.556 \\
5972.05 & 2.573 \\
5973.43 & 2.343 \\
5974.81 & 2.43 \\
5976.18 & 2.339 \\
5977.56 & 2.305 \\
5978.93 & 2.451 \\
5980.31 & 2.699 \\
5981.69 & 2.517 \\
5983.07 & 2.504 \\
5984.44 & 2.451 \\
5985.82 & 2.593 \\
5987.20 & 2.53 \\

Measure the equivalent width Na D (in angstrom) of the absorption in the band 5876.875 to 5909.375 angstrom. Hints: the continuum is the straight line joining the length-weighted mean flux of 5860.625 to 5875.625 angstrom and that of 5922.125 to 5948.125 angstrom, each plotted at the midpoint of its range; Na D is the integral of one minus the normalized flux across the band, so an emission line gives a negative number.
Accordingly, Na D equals 1.9 angstrom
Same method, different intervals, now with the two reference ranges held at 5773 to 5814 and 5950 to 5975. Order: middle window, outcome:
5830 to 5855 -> -1.77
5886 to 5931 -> 2.05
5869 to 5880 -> -0.35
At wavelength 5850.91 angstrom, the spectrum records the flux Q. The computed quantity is 2.735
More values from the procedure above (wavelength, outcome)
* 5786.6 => 2.703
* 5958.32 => 2.411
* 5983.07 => 2.504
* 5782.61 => 1.831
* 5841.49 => 3.218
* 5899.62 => 2.546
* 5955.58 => 2.438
